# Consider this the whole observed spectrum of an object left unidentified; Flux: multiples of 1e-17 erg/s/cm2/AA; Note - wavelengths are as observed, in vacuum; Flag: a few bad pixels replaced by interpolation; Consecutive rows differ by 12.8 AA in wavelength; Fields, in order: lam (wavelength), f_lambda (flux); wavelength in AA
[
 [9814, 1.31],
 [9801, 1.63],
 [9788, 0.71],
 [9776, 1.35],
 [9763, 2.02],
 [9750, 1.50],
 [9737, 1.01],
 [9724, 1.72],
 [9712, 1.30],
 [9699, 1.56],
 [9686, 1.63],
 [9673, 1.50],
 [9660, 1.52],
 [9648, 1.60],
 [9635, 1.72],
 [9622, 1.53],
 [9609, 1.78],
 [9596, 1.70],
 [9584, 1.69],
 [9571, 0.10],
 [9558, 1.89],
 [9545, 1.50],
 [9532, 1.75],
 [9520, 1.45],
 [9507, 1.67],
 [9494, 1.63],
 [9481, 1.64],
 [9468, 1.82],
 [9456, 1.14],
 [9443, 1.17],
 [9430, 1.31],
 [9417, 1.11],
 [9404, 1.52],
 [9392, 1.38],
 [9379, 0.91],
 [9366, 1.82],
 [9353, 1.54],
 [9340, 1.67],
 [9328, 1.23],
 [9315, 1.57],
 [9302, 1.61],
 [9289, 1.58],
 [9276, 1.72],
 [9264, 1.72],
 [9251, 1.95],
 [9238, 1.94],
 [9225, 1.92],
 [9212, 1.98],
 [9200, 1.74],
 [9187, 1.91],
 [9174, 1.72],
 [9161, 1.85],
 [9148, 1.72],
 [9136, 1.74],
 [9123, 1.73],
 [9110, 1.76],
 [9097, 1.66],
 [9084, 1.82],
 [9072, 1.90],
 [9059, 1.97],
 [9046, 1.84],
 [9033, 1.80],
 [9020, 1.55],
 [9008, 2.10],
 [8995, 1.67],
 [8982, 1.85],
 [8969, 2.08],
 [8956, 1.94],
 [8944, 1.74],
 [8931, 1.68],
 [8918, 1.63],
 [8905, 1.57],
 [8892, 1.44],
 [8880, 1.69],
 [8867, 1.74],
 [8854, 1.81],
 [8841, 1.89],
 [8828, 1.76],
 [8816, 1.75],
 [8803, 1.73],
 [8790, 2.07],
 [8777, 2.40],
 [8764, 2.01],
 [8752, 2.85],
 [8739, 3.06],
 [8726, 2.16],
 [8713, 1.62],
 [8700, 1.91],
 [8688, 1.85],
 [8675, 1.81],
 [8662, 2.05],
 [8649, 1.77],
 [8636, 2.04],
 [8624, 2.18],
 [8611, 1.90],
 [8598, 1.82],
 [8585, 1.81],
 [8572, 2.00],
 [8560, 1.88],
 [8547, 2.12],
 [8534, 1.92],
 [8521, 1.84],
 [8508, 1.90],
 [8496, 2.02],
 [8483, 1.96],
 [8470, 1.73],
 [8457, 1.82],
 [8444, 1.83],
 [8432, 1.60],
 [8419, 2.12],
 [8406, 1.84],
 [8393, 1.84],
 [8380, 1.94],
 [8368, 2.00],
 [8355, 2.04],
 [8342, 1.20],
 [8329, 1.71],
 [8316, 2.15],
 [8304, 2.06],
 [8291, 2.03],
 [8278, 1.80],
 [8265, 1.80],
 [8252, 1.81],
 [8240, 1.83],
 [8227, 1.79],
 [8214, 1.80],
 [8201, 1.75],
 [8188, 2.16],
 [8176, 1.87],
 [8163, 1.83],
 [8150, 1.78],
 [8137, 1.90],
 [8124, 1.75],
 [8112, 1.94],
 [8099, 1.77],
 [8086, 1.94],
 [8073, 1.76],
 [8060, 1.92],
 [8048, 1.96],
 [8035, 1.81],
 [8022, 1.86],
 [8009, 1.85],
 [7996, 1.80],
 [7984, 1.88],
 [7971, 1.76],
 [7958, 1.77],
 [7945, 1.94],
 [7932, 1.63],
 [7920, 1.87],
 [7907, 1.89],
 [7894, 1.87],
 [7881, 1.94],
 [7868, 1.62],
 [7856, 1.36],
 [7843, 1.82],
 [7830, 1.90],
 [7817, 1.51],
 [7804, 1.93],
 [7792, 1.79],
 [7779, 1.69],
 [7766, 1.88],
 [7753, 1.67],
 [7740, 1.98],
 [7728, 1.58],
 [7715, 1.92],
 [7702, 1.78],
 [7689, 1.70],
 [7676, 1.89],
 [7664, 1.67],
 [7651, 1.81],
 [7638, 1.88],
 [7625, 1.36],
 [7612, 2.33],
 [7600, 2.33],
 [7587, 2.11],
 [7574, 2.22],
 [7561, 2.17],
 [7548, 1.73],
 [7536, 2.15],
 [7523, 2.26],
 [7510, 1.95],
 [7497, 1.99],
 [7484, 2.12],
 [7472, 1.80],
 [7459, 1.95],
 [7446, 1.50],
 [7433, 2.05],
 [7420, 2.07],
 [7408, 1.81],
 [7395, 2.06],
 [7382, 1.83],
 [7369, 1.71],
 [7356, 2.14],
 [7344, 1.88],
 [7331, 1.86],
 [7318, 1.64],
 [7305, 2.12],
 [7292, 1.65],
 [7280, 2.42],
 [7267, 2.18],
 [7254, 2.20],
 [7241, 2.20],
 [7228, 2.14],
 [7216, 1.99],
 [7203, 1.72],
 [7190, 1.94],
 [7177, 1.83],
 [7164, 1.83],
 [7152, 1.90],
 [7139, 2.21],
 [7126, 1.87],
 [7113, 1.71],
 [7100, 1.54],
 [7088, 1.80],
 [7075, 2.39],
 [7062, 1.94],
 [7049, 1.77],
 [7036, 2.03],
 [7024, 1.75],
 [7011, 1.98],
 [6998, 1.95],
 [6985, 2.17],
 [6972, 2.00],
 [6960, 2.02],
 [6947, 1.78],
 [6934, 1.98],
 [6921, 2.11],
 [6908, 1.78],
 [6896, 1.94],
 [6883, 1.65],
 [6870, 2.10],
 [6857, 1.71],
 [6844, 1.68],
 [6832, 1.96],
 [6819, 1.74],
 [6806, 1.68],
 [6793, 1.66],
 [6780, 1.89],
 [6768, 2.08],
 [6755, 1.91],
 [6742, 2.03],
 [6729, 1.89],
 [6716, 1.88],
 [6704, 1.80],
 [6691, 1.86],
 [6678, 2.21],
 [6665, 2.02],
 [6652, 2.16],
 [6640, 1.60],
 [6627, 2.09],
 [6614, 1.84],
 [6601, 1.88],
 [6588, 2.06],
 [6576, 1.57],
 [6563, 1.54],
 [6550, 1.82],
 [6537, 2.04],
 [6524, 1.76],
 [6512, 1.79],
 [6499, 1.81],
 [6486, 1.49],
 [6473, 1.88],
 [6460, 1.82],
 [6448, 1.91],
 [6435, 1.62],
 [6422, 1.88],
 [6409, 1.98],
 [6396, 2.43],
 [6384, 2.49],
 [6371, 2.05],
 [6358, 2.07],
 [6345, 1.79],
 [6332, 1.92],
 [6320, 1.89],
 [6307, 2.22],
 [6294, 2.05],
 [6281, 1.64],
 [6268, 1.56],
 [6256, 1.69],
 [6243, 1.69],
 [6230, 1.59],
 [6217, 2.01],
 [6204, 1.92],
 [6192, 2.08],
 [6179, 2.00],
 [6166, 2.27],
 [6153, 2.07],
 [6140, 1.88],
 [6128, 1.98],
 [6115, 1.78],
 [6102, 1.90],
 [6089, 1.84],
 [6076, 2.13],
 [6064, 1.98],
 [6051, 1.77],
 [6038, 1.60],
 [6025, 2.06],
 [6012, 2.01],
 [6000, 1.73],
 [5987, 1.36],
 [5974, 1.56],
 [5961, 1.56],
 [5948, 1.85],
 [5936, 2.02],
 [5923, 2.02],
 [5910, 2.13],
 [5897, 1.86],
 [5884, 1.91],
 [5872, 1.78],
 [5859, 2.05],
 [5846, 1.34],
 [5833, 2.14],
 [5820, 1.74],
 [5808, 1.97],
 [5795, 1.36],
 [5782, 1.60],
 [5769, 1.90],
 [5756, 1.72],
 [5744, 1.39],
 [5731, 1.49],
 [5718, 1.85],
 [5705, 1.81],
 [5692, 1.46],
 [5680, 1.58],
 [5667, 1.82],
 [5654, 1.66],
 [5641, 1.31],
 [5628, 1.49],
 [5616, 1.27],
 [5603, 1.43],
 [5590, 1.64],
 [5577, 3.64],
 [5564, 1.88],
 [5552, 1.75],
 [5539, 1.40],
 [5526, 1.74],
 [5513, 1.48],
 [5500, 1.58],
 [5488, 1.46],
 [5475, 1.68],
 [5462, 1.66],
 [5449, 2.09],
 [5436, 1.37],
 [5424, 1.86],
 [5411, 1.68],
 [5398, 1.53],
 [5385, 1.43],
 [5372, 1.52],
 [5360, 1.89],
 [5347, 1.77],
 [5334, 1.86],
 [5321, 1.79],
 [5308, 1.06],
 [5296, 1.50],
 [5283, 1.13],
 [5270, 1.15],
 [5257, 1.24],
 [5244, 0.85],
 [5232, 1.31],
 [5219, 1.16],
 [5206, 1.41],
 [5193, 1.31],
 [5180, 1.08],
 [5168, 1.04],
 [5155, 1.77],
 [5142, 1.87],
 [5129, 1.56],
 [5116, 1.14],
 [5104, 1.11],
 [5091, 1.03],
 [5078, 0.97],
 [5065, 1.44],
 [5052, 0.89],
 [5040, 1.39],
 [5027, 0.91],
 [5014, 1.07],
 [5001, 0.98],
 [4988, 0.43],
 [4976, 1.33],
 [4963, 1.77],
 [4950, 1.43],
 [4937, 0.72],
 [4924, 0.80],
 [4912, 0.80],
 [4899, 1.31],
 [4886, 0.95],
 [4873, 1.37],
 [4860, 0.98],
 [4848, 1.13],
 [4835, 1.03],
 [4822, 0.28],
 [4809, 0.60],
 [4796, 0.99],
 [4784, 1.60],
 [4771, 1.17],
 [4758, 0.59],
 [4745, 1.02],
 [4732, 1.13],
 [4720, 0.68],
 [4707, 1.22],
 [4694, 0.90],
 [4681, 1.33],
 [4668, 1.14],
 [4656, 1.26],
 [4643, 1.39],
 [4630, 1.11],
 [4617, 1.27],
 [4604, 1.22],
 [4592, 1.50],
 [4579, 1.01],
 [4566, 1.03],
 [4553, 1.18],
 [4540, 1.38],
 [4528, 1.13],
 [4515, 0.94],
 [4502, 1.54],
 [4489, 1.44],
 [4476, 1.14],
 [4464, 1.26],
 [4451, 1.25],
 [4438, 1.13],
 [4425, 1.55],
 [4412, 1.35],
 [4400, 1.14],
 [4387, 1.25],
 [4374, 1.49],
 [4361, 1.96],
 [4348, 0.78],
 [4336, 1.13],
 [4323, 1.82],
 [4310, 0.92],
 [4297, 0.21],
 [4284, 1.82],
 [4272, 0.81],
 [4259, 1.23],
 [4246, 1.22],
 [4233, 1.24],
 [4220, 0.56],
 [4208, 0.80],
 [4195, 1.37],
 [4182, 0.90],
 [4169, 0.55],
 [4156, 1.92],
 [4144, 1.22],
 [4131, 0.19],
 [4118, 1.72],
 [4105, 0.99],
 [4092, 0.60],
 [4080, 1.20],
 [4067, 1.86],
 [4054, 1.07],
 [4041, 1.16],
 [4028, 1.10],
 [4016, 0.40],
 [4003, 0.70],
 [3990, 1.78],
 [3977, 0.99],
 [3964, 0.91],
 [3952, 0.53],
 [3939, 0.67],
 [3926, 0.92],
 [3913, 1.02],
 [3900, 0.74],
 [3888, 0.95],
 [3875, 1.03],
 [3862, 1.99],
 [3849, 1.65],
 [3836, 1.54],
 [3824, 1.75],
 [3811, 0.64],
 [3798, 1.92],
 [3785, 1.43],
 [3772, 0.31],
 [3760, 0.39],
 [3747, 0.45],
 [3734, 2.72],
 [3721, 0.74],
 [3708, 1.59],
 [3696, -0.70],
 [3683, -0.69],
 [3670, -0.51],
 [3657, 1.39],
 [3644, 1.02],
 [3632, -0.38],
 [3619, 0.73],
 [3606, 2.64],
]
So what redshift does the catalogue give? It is 0.33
